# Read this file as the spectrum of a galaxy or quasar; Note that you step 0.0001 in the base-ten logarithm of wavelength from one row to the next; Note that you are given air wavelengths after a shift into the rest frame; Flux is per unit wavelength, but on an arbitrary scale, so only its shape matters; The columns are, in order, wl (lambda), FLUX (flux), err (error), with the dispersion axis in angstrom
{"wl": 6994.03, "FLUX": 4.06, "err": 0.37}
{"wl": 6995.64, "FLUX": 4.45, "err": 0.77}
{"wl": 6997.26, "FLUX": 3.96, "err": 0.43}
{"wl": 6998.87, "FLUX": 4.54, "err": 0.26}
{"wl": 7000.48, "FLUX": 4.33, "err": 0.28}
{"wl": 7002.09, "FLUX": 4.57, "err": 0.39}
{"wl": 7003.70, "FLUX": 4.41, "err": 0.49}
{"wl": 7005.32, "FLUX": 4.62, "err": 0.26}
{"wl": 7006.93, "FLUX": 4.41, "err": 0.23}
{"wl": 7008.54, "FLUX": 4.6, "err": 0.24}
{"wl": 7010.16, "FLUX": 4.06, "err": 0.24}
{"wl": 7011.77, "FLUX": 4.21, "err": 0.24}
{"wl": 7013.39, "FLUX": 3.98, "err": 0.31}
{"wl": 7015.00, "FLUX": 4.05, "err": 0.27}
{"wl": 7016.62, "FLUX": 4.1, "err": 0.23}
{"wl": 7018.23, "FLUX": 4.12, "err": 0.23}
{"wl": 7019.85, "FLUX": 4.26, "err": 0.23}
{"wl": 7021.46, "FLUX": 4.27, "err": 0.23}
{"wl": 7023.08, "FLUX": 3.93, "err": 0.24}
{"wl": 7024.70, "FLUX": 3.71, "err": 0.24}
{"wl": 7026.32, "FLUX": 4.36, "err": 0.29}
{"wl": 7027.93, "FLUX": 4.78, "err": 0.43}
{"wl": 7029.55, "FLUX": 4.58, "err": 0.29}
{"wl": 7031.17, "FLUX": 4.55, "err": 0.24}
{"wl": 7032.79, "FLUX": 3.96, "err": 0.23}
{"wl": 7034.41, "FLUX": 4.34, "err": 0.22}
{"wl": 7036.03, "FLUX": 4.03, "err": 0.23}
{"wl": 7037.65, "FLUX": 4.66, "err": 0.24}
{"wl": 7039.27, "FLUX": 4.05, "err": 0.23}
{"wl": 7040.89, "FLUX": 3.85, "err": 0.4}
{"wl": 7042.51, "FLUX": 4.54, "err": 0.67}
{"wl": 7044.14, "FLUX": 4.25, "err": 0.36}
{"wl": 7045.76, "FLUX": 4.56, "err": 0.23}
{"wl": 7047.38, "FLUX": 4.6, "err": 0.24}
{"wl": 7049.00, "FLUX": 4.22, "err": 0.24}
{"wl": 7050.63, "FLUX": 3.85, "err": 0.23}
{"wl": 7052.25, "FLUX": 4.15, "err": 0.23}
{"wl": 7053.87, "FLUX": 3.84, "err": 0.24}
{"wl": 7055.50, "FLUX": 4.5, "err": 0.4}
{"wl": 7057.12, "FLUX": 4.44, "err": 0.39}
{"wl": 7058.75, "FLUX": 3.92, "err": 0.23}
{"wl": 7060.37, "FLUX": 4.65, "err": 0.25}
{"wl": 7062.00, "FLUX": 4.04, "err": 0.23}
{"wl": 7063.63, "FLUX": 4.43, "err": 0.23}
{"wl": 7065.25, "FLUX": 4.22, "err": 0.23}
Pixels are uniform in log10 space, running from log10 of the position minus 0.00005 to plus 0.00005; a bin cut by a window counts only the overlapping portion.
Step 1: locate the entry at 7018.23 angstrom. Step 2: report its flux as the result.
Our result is 4.12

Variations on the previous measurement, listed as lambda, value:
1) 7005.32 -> 4.62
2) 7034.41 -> 4.34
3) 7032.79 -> 3.96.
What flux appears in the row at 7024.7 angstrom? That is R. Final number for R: 3.71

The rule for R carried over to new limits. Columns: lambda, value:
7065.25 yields 4.22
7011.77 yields 4.21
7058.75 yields 3.92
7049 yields 4.22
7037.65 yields 4.66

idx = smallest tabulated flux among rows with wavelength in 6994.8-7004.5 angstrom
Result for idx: 3.96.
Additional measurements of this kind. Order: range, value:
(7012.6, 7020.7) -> 3.98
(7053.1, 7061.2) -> 3.84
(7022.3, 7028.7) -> 3.71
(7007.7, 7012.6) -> 4.06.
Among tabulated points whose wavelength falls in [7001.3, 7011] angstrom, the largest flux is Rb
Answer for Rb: 4.62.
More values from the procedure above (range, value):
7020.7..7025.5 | 4.27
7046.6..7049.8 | 4.6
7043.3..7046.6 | 4.56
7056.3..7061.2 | 4.65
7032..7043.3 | 4.66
